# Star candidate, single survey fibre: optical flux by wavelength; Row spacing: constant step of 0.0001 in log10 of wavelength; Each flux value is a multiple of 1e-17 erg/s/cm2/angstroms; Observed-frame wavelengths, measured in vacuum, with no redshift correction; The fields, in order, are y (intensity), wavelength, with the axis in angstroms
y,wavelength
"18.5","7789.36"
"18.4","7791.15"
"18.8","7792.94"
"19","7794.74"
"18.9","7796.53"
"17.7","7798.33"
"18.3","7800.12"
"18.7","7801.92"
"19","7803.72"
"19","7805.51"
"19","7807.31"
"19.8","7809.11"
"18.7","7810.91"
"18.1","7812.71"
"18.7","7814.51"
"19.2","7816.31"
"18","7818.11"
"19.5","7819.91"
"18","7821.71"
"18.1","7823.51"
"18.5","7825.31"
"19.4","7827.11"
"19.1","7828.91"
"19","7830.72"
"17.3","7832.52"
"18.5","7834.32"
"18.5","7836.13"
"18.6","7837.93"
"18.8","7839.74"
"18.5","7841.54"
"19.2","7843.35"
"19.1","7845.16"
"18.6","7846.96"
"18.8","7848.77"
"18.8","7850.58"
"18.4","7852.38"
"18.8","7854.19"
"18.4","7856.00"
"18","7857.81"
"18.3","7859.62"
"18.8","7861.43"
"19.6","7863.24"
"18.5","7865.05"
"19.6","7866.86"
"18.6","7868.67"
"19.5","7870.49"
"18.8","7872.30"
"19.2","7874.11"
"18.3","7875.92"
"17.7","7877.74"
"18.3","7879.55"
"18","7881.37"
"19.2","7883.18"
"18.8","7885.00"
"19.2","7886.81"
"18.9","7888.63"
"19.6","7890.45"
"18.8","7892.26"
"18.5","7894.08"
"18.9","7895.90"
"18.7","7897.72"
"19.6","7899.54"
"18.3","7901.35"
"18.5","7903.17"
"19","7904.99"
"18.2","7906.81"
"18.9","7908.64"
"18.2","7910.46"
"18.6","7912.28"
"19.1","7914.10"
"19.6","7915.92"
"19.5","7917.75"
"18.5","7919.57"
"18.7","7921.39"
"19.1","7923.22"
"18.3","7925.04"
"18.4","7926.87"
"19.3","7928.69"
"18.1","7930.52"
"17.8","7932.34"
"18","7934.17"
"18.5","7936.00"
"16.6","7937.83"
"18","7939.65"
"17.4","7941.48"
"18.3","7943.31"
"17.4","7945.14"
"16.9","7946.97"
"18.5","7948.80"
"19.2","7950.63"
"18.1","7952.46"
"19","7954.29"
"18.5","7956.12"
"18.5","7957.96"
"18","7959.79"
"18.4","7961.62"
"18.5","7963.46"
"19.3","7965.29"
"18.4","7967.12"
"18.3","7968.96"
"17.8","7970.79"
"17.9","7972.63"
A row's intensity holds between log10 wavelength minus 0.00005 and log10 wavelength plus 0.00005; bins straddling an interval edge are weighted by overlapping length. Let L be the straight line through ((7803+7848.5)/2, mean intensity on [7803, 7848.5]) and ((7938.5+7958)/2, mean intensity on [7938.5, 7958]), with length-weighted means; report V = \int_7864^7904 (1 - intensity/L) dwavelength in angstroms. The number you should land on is -0.8 angstroms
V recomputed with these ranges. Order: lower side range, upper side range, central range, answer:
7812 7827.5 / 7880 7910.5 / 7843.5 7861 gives 0.06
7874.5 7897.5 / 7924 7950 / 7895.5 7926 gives -0.76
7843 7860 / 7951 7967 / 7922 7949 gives 0.78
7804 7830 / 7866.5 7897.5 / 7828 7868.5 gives 0.23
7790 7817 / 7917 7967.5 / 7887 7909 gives -0.45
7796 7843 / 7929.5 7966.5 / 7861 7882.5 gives -0.34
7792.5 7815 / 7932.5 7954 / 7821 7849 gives -0.10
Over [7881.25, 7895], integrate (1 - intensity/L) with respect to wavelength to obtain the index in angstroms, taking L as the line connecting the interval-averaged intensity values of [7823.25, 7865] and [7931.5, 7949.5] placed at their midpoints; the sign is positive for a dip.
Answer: -0.5 angstroms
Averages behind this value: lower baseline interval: 18.7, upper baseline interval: 17.7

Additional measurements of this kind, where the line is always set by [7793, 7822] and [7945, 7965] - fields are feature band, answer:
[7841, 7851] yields -0.1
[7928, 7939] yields 0.2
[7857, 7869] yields -0.1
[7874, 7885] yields 0.1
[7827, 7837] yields 0.1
